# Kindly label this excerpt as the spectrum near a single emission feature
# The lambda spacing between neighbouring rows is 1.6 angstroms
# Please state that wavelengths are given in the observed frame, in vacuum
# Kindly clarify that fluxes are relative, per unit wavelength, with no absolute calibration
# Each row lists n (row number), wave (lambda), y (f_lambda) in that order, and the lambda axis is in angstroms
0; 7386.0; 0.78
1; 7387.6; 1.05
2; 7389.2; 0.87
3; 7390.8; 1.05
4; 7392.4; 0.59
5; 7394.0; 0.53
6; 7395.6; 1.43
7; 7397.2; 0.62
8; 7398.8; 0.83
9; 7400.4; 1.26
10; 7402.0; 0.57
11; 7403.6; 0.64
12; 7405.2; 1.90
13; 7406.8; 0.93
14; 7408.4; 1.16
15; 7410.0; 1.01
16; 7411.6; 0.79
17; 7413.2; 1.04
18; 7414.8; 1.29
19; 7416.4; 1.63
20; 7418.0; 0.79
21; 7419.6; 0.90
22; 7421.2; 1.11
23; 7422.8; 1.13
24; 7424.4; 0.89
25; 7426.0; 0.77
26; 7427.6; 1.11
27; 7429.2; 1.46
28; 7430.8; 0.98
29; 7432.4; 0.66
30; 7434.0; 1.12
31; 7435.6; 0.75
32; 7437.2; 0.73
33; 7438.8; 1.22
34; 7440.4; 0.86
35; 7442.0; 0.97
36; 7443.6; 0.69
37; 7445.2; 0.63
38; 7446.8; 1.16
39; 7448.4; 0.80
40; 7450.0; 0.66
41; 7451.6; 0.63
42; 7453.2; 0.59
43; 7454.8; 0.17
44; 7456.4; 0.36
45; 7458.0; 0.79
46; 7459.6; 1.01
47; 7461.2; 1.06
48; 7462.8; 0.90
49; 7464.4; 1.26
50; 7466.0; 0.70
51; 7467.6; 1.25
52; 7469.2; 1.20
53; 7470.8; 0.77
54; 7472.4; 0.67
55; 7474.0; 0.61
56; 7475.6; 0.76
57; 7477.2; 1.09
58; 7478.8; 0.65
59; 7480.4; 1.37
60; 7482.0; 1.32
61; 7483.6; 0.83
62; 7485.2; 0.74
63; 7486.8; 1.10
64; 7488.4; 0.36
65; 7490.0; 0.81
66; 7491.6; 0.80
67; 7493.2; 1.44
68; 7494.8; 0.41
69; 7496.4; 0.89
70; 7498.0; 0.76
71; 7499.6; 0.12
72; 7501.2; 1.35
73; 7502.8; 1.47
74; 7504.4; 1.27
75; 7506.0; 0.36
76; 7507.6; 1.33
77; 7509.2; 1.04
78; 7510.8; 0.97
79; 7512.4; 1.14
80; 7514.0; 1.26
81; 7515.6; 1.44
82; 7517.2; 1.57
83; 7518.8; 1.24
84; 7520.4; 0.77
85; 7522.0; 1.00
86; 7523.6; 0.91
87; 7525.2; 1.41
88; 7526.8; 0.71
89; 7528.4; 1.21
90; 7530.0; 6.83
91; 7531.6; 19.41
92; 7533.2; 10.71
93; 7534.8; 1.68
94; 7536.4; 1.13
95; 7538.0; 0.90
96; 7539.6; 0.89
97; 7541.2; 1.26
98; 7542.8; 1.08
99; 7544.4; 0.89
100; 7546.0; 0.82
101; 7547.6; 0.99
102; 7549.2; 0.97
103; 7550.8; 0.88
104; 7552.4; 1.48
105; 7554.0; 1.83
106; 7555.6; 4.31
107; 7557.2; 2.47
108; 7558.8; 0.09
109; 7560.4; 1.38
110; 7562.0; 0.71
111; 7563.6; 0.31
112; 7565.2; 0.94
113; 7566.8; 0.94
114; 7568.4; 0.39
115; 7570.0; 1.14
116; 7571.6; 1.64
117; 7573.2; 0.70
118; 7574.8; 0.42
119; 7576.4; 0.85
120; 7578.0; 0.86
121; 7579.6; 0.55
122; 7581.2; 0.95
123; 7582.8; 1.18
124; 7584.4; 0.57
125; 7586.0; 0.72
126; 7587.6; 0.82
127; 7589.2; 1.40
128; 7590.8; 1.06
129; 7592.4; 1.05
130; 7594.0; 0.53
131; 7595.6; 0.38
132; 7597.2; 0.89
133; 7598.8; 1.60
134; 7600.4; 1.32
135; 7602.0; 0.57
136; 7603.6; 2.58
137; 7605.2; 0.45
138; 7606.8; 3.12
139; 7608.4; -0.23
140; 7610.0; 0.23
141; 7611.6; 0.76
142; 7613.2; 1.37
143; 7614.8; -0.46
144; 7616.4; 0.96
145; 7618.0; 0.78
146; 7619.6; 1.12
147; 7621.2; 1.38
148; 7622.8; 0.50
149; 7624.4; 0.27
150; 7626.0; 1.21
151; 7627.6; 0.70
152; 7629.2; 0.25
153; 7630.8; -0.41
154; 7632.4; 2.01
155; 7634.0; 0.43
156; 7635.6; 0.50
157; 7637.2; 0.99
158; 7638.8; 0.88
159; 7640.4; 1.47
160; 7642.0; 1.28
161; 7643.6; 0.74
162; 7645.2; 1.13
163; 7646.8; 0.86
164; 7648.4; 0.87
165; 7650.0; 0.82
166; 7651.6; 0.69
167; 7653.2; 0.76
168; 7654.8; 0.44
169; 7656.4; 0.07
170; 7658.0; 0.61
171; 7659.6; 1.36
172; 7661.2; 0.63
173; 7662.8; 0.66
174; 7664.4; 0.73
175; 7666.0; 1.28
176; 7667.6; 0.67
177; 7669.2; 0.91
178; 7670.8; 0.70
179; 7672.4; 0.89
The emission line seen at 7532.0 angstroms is H-alpha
